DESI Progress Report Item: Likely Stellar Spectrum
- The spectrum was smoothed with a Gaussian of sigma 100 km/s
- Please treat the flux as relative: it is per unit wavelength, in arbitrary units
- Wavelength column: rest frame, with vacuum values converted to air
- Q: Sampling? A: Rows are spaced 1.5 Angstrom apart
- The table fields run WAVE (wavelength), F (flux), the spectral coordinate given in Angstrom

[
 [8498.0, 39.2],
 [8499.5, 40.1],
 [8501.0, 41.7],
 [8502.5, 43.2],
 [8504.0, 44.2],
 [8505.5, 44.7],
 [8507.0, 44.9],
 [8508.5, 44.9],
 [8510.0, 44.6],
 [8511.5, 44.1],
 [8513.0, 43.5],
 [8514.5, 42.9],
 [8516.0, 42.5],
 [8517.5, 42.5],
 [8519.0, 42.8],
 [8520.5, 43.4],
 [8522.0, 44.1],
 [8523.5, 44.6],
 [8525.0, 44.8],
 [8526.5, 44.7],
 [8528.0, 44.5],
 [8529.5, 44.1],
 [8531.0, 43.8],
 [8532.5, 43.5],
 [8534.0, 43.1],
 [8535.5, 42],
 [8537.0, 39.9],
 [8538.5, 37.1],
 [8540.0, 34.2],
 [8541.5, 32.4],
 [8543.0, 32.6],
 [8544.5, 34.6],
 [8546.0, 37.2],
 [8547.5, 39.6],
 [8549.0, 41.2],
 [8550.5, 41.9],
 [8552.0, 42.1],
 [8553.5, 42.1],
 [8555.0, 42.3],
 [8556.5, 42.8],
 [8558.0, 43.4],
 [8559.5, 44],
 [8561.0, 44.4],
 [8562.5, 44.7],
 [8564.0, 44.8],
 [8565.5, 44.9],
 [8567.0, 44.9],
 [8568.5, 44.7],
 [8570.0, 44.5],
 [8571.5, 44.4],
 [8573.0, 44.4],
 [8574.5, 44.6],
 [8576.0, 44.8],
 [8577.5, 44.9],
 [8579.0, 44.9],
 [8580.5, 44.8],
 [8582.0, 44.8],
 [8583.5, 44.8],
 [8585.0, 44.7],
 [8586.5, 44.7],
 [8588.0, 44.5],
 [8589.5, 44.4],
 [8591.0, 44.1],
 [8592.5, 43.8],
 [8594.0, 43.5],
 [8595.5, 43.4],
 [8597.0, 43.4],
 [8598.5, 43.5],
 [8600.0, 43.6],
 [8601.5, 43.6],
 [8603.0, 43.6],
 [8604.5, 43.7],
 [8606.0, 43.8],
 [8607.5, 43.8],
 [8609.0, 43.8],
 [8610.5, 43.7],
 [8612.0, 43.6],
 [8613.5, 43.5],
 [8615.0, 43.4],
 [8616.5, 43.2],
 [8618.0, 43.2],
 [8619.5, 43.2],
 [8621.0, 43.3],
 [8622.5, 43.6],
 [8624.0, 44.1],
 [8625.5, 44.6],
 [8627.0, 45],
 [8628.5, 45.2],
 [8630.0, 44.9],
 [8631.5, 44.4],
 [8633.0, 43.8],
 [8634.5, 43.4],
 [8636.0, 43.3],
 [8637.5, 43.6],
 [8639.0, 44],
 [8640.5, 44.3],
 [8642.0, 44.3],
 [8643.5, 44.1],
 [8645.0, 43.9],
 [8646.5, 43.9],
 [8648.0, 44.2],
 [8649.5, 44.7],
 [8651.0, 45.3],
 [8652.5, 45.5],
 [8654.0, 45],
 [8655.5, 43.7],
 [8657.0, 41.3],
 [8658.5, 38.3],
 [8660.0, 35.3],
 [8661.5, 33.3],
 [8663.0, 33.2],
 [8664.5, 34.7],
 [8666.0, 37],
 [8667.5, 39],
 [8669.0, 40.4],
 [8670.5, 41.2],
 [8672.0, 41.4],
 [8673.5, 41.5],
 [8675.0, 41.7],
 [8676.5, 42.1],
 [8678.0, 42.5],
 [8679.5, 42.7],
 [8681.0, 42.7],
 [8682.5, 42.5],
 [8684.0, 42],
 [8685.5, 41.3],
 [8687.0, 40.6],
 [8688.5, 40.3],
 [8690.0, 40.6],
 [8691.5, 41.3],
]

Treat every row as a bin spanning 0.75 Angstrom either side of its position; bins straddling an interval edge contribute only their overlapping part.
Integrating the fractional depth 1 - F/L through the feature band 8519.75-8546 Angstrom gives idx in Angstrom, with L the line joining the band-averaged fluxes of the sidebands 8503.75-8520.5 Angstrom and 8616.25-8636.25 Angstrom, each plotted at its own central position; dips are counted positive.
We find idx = 1.9 Angstrom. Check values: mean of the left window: 43.8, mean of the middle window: 40.7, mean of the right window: 44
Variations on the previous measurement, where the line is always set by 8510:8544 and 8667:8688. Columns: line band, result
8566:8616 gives -3.0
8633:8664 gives -0.5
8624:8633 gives -0.7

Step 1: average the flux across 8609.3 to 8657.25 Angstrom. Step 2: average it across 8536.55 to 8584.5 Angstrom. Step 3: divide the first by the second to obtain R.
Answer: 1.05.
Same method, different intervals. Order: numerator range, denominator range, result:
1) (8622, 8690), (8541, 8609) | 0.98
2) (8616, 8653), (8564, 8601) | 0.99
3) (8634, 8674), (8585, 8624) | 0.95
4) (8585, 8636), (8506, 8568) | 1.04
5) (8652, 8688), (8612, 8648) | 0.92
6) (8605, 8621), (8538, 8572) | 1.06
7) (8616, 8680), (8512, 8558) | 1.02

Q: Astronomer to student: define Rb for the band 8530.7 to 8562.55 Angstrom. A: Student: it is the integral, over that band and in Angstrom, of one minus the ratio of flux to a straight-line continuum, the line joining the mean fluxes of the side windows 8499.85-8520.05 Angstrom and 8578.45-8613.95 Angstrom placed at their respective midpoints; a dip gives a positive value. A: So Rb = 2.5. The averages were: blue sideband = 43.5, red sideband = 44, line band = 40.3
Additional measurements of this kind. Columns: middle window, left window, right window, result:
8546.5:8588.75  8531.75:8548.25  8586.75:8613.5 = -3.4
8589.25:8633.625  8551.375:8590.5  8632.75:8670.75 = -1.0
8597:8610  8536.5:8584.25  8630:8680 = -0.6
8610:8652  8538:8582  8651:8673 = -4.0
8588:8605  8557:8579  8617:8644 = 0.2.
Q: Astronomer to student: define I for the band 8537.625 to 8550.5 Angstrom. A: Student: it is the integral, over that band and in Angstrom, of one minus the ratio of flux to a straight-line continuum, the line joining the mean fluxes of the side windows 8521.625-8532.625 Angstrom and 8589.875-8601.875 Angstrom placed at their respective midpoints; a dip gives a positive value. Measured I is 2.2 Angstrom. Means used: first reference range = 44.3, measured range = 36.5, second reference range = 43.6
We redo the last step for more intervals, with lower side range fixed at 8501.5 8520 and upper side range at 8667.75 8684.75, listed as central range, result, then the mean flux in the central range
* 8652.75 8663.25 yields 0.7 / 39.2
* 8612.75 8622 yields -0.2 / 43.3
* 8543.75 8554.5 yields 0.8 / 39.9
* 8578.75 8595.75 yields -0.6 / 44.4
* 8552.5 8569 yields -0.3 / 43.9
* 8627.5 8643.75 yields -0.7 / 44.1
